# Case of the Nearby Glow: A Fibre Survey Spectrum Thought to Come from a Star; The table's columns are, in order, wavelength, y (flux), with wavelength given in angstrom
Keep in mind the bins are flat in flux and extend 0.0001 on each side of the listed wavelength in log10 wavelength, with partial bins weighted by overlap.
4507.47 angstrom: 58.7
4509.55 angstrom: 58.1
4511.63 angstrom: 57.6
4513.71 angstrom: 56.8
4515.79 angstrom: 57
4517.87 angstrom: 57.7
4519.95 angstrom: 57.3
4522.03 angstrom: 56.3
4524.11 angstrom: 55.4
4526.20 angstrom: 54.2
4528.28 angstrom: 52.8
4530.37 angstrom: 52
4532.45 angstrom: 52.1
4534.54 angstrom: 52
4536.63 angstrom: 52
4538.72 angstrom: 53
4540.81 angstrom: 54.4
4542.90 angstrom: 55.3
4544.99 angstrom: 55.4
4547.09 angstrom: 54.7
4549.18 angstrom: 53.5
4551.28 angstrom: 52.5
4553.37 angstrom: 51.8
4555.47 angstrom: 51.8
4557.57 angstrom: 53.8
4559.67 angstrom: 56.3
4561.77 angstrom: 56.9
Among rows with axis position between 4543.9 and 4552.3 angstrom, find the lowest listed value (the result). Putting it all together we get 52.5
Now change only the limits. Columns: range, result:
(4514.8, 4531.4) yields 52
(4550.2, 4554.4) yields 51.8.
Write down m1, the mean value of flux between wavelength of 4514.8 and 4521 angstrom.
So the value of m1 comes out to 57.4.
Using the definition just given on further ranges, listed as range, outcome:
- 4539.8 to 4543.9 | 54.9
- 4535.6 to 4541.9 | 53.2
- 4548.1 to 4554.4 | 52.7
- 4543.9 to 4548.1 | 55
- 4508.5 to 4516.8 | 57.3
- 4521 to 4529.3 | 54.7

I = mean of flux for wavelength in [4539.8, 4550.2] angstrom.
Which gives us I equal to 54.7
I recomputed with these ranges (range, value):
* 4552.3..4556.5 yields 51.9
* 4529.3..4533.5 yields 52.1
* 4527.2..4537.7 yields 52.2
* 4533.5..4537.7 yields 52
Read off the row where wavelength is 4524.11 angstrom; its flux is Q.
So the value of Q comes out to 55.4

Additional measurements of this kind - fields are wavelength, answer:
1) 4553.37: 51.8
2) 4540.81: 54.4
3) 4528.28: 52.8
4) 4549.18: 53.5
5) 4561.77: 56.9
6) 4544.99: 55.4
